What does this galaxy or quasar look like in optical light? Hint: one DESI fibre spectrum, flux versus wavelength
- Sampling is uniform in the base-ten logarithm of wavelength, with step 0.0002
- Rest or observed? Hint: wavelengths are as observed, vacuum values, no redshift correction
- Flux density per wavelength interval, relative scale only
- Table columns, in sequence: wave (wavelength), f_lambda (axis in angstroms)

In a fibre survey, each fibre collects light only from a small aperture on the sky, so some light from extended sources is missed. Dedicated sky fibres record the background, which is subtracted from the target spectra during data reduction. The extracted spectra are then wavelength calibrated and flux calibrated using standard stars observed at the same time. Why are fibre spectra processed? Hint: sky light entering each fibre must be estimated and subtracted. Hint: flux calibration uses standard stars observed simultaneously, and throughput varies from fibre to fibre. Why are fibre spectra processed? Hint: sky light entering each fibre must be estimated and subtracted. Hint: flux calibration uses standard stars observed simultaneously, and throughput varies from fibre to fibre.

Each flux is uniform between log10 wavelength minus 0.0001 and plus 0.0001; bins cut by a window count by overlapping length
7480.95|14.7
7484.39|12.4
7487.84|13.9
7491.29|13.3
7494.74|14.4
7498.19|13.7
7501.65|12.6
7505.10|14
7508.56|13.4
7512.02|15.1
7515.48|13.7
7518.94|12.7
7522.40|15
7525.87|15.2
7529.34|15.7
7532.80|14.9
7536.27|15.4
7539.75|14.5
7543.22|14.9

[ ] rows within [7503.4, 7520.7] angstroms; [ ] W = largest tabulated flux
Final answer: 15.1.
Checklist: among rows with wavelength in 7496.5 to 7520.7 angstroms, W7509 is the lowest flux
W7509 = 12.6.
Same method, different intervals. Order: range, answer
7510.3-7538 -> 12.7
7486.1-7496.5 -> 13.3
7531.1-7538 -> 14.9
